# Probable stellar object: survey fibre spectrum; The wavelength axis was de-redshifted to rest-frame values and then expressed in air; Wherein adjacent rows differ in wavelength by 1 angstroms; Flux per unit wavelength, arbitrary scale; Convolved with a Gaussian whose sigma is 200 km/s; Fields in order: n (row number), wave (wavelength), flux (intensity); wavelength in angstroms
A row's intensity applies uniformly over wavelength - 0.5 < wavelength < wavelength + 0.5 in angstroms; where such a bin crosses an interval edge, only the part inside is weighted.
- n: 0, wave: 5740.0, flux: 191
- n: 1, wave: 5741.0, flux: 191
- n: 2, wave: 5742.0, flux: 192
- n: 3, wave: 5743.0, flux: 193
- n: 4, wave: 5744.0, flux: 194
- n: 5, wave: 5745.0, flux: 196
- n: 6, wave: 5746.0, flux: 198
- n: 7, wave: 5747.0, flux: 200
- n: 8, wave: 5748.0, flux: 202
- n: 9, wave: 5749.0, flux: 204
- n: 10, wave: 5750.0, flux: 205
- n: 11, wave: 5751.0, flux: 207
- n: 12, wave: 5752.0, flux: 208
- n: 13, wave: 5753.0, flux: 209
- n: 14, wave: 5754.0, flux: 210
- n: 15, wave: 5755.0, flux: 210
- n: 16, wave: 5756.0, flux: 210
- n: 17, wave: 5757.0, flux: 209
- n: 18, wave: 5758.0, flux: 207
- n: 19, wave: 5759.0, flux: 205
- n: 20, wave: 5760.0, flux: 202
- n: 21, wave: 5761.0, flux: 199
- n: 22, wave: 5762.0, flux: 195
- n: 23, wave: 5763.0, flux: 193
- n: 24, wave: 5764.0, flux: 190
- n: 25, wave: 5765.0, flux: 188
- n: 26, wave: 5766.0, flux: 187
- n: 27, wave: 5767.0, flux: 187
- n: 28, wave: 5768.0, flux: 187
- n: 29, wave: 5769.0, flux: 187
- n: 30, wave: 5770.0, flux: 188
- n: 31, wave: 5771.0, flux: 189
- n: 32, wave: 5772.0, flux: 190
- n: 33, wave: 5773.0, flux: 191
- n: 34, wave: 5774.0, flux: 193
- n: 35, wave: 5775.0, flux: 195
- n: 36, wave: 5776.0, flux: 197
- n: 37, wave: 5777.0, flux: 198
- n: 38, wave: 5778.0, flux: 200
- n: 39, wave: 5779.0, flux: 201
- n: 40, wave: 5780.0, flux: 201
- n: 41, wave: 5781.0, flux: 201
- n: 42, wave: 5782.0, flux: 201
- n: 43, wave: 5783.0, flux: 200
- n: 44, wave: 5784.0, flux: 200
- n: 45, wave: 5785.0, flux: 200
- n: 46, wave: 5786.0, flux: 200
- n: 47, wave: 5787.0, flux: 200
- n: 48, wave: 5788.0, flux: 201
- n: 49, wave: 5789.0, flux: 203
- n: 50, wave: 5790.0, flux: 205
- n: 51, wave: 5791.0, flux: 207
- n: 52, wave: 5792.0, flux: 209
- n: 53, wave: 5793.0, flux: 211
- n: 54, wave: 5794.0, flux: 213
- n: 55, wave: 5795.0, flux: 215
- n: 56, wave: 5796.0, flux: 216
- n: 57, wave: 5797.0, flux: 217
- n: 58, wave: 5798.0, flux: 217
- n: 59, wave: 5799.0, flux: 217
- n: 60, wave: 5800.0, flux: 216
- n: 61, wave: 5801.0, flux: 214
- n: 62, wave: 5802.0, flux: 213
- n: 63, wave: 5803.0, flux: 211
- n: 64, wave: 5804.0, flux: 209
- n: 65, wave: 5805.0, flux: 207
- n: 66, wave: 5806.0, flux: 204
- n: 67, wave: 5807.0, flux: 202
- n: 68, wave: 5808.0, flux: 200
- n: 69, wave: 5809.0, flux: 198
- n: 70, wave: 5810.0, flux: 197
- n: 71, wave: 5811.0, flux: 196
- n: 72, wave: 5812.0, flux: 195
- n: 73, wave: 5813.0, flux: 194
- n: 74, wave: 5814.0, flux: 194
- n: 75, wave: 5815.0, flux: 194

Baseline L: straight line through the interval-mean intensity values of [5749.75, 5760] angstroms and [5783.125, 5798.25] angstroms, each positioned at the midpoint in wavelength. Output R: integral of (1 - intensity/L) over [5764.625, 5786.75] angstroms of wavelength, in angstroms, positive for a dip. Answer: 1.36 angstroms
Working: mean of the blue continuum 208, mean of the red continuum 207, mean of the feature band 195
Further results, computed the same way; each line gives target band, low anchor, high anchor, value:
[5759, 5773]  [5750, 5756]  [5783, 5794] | 1.0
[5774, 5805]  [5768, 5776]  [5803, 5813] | -1.6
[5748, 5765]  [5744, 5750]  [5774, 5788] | -0.3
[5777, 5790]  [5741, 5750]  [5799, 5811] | 0.2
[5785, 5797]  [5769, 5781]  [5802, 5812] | -0.5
